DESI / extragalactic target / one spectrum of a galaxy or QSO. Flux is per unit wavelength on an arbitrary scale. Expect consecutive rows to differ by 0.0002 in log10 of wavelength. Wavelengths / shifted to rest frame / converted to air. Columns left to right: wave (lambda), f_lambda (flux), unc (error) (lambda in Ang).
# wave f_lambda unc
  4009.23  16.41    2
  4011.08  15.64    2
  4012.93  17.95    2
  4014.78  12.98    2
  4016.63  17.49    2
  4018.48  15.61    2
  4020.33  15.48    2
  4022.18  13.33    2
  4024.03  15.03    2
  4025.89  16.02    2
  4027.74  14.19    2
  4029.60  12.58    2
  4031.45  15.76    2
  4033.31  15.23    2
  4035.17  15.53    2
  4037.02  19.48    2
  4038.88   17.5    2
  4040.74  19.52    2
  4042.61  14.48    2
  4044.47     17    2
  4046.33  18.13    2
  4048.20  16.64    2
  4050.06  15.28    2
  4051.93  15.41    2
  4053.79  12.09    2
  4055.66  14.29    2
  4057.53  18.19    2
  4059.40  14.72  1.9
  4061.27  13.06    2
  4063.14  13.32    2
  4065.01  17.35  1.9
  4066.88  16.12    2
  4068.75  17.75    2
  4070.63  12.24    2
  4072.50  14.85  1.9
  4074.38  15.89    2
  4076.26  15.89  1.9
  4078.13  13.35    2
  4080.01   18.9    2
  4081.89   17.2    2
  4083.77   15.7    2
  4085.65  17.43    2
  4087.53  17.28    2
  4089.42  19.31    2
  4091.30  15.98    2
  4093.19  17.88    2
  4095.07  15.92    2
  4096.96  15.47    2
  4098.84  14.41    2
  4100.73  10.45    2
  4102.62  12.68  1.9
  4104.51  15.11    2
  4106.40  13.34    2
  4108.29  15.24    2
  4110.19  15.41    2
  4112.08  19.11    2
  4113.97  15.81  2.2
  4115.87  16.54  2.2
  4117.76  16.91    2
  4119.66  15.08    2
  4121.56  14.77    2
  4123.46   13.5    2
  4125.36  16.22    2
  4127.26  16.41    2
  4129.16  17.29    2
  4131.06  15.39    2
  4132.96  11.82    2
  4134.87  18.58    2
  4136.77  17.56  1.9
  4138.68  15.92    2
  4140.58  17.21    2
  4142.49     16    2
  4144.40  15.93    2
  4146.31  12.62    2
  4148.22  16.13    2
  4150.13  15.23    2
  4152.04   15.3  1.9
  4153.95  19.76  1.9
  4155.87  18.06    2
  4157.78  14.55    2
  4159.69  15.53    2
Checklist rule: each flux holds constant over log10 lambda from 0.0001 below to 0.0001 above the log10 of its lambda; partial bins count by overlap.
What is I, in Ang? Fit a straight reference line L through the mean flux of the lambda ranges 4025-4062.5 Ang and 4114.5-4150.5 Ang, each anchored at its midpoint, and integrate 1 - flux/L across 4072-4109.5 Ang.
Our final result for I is 0.29 Ang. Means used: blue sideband 15.7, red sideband 15.7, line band 15.6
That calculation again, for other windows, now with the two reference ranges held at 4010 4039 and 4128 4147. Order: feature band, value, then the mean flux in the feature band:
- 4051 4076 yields 1.00 Ang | 15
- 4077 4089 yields -0.78 Ang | 16.7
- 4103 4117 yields 0.11 Ang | 15.7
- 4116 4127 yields 0.26 Ang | 15.5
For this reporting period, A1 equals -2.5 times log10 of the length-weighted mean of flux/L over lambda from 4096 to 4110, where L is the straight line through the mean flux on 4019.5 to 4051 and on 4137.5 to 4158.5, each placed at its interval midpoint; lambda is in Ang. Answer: 0.16 mag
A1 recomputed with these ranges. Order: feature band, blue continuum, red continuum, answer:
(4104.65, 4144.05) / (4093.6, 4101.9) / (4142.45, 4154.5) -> -0.060 mag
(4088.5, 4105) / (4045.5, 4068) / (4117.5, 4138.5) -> 0.024 mag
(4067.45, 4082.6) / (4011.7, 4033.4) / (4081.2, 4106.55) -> -0.017 mag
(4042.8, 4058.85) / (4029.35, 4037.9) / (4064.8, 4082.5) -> 0.010 mag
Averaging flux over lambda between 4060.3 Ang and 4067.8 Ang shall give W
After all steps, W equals 15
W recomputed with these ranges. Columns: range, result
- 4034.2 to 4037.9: 17.5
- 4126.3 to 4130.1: 16.9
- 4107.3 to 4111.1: 15.3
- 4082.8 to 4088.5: 16.8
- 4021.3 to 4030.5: 14.2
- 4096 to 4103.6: 13.3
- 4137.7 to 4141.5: 16.6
